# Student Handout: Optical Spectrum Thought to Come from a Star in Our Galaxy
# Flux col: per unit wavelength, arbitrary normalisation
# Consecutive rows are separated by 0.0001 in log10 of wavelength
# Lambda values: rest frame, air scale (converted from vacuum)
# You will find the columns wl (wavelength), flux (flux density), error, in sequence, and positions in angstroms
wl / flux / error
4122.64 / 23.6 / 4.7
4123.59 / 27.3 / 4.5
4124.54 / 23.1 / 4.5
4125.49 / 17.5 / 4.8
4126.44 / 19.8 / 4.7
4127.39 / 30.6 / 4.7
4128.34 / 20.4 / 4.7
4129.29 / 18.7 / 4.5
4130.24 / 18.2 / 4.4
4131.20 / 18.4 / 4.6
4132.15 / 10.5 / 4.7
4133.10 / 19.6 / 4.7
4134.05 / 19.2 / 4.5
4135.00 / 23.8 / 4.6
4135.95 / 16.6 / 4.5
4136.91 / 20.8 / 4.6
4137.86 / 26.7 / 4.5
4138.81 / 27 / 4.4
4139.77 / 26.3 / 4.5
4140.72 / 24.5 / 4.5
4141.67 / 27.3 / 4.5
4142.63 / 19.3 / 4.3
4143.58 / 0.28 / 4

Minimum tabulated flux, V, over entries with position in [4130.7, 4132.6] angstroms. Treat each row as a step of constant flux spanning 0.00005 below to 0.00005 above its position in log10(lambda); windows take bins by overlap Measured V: 10.5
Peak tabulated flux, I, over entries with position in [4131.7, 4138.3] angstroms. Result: 26.7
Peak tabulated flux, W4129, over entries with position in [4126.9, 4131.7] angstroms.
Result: 30.6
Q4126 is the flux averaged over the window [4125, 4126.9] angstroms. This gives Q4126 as 18.7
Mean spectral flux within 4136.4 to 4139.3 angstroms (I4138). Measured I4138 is 24.7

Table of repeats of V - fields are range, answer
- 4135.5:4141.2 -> 16.6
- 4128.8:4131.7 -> 18.2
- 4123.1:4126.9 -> 17.5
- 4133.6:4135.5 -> 19.2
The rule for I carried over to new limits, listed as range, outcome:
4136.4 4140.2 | 27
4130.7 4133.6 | 19.6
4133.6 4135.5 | 23.8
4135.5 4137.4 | 20.8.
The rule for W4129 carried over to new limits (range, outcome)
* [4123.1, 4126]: 27.3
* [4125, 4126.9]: 19.8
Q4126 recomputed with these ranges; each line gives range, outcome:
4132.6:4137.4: 20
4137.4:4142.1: 26.4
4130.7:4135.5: 18.3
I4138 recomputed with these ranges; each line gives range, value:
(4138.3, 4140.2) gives 26.6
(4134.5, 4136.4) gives 20.3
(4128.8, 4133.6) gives 17.1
